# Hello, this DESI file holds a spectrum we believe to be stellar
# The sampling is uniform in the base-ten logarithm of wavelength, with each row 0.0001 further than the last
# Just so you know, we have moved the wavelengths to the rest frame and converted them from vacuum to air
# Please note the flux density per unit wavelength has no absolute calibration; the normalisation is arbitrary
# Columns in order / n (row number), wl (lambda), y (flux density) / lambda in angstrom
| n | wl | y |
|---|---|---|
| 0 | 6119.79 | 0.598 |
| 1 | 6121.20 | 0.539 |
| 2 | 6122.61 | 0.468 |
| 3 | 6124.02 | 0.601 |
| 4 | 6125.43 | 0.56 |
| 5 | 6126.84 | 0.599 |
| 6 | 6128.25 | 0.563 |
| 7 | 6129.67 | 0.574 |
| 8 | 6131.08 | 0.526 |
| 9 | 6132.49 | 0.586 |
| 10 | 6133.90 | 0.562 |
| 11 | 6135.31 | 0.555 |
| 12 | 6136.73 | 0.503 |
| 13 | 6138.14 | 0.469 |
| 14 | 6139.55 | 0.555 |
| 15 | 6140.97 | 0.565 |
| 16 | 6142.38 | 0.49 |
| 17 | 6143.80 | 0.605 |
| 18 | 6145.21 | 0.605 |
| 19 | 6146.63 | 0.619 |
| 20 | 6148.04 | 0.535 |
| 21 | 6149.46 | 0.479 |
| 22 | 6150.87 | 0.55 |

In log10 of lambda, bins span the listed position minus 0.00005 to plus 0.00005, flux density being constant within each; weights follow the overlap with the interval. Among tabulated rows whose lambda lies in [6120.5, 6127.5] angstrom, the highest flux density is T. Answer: 0.601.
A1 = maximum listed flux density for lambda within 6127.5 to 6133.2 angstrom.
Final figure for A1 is 0.586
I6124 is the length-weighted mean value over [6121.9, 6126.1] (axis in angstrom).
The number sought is 0.543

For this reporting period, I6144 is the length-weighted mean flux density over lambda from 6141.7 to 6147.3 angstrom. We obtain 0.579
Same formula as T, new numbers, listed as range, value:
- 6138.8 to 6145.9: 0.605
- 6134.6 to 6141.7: 0.565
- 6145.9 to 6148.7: 0.619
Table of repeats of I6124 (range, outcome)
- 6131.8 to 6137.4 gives 0.551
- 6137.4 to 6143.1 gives 0.52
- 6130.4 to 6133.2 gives 0.557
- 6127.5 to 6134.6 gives 0.562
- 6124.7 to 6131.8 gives 0.564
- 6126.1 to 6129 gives 0.579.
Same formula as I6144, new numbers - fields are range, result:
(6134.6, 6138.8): 0.509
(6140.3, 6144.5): 0.553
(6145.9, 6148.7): 0.578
